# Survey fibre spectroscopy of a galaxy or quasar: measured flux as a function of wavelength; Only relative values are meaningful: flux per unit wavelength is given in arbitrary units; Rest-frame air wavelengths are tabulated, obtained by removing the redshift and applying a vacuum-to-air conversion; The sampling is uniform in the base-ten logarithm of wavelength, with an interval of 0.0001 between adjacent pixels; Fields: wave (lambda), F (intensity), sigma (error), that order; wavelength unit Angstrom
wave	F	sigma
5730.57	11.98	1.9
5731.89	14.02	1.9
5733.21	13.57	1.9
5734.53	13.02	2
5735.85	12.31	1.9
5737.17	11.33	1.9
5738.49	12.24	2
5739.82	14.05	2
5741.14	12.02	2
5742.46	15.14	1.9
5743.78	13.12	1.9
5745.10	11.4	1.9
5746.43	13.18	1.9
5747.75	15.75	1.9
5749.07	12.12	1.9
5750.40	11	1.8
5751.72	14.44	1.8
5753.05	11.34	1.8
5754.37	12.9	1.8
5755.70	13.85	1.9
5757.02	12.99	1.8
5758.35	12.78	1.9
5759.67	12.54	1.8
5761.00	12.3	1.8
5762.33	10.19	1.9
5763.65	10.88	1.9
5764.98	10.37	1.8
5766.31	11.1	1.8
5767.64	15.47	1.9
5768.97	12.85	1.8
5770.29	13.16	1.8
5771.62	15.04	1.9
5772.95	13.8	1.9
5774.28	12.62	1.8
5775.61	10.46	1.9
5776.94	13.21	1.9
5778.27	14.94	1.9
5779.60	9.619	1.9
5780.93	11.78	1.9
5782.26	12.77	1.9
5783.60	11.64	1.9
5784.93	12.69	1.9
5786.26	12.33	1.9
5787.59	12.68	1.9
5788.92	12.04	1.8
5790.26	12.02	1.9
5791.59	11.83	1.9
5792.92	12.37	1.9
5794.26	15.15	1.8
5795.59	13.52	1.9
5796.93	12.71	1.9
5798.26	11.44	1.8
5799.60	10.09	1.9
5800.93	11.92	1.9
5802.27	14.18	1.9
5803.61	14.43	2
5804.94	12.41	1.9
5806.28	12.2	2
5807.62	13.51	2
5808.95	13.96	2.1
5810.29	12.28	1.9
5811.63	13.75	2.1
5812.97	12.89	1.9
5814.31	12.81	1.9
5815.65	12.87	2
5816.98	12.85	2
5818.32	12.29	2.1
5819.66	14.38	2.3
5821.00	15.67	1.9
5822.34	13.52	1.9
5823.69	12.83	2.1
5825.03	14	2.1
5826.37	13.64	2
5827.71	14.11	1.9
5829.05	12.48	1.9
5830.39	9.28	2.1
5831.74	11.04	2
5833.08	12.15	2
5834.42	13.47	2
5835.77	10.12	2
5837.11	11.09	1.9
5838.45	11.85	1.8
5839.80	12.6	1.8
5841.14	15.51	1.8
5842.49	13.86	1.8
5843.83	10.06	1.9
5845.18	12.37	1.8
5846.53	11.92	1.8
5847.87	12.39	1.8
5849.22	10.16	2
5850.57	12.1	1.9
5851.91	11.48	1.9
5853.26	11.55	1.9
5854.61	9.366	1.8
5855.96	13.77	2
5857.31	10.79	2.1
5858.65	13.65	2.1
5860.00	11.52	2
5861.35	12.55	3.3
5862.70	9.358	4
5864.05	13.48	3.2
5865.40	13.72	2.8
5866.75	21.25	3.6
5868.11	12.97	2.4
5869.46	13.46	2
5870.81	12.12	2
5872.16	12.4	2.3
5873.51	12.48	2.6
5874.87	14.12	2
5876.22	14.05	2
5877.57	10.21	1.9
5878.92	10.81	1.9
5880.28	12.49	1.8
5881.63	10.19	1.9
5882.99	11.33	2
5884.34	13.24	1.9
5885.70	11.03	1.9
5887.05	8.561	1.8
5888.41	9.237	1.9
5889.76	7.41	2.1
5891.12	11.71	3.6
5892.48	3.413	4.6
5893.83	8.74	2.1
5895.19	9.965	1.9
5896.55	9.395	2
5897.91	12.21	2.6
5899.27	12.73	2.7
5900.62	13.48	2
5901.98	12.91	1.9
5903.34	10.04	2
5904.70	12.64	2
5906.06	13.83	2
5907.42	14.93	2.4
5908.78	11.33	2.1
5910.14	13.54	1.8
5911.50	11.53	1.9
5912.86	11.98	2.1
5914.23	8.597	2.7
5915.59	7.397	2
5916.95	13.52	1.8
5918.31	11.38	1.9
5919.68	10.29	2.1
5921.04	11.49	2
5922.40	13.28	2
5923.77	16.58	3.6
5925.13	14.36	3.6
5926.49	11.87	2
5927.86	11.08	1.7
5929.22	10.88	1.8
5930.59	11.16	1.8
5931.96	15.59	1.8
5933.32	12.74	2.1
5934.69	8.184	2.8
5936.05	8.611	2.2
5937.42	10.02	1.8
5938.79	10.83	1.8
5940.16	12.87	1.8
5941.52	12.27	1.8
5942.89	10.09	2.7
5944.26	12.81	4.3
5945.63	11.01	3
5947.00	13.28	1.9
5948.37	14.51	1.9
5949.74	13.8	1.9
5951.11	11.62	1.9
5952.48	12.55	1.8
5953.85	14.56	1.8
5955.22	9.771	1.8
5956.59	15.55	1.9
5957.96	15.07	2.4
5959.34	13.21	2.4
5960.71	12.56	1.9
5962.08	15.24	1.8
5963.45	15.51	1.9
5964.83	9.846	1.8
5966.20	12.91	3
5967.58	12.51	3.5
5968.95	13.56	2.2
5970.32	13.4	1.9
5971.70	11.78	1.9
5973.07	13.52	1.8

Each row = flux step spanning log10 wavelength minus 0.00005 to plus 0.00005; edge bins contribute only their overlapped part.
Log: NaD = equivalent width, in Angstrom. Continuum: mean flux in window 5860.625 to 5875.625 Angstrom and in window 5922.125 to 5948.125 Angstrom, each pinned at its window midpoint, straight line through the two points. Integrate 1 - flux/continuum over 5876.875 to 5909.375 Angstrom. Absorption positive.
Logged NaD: 5.0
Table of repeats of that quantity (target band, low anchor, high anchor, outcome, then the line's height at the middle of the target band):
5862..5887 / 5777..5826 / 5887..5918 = -2.5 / 11.4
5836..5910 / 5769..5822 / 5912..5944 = 1.4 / 12.1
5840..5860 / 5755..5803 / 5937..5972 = 0.8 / 12.6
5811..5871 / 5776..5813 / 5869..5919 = -3.2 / 12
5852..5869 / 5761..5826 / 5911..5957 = -0.6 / 12.4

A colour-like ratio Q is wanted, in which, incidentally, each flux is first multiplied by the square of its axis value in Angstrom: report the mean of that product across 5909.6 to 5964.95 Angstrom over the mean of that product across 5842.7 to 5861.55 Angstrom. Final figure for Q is 1.07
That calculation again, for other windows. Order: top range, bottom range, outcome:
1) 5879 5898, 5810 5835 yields 0.78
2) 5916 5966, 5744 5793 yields 1.05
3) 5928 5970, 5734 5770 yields 1.05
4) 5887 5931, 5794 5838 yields 0.91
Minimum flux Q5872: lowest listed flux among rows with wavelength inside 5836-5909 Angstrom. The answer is 3.413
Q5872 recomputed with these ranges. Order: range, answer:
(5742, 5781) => 9.619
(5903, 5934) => 7.397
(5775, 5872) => 9.28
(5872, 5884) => 10.19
